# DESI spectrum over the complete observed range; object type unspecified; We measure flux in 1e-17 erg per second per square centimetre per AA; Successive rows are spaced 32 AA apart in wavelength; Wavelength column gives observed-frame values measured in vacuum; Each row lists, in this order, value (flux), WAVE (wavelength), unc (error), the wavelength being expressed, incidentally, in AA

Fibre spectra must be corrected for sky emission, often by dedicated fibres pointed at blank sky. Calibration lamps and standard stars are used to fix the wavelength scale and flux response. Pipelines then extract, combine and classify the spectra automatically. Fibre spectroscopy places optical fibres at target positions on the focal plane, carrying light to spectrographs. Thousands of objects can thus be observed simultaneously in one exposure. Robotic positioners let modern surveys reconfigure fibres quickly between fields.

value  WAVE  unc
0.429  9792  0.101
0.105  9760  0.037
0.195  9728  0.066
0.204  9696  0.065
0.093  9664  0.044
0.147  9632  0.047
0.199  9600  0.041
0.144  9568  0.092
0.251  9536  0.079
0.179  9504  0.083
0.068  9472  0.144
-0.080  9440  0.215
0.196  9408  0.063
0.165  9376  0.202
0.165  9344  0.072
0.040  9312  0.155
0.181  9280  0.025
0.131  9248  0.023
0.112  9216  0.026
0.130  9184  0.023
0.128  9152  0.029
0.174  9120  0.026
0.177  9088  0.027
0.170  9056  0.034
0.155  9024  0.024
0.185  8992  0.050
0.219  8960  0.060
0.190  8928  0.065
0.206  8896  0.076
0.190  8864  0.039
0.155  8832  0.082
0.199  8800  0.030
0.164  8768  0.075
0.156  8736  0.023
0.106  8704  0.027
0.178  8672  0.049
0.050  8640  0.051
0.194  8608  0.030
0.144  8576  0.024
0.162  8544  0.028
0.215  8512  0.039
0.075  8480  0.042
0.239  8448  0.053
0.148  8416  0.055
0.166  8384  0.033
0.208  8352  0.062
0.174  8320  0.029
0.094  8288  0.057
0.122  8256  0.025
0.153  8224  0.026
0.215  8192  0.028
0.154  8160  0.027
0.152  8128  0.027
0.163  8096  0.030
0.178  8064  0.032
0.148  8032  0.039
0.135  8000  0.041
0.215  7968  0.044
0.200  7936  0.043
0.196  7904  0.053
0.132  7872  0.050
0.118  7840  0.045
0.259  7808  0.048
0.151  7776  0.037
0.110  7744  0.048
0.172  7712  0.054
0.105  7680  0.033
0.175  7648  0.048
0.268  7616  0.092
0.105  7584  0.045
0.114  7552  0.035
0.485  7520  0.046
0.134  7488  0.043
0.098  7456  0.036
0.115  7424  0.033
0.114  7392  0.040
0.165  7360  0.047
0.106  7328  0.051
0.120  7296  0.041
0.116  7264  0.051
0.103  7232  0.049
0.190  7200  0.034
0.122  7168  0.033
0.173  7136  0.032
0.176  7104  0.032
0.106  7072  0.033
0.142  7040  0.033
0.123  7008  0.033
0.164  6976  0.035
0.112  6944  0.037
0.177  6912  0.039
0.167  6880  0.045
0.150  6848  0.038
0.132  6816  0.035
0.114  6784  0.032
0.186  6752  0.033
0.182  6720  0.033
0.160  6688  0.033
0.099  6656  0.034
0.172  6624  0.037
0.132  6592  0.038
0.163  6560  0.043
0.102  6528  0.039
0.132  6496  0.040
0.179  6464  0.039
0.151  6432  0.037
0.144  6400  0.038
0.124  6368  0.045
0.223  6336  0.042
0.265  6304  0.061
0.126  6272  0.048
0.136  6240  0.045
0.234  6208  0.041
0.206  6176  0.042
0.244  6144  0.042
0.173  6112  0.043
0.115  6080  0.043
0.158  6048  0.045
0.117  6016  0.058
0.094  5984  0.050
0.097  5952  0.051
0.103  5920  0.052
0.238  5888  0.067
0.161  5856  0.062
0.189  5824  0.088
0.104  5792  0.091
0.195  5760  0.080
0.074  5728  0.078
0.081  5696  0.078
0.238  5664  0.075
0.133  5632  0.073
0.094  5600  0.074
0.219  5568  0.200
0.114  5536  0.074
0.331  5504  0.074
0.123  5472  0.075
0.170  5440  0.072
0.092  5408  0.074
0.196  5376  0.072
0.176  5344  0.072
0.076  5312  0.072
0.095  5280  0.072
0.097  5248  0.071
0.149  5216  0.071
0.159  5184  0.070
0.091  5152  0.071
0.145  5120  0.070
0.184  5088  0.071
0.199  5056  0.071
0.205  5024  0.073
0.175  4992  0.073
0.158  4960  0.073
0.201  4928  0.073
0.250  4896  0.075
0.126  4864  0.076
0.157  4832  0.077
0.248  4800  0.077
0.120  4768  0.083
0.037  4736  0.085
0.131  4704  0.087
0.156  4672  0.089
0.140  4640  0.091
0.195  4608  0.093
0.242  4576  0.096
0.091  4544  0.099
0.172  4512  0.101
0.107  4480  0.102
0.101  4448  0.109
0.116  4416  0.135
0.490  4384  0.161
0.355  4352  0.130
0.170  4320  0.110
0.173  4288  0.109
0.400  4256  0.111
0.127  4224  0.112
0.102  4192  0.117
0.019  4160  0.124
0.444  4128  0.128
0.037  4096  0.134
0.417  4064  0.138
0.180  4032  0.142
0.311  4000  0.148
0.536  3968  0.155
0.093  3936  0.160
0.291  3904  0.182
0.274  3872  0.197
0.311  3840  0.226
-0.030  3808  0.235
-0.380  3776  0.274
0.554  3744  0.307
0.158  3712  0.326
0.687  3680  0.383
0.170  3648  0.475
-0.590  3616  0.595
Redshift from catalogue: 1.016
